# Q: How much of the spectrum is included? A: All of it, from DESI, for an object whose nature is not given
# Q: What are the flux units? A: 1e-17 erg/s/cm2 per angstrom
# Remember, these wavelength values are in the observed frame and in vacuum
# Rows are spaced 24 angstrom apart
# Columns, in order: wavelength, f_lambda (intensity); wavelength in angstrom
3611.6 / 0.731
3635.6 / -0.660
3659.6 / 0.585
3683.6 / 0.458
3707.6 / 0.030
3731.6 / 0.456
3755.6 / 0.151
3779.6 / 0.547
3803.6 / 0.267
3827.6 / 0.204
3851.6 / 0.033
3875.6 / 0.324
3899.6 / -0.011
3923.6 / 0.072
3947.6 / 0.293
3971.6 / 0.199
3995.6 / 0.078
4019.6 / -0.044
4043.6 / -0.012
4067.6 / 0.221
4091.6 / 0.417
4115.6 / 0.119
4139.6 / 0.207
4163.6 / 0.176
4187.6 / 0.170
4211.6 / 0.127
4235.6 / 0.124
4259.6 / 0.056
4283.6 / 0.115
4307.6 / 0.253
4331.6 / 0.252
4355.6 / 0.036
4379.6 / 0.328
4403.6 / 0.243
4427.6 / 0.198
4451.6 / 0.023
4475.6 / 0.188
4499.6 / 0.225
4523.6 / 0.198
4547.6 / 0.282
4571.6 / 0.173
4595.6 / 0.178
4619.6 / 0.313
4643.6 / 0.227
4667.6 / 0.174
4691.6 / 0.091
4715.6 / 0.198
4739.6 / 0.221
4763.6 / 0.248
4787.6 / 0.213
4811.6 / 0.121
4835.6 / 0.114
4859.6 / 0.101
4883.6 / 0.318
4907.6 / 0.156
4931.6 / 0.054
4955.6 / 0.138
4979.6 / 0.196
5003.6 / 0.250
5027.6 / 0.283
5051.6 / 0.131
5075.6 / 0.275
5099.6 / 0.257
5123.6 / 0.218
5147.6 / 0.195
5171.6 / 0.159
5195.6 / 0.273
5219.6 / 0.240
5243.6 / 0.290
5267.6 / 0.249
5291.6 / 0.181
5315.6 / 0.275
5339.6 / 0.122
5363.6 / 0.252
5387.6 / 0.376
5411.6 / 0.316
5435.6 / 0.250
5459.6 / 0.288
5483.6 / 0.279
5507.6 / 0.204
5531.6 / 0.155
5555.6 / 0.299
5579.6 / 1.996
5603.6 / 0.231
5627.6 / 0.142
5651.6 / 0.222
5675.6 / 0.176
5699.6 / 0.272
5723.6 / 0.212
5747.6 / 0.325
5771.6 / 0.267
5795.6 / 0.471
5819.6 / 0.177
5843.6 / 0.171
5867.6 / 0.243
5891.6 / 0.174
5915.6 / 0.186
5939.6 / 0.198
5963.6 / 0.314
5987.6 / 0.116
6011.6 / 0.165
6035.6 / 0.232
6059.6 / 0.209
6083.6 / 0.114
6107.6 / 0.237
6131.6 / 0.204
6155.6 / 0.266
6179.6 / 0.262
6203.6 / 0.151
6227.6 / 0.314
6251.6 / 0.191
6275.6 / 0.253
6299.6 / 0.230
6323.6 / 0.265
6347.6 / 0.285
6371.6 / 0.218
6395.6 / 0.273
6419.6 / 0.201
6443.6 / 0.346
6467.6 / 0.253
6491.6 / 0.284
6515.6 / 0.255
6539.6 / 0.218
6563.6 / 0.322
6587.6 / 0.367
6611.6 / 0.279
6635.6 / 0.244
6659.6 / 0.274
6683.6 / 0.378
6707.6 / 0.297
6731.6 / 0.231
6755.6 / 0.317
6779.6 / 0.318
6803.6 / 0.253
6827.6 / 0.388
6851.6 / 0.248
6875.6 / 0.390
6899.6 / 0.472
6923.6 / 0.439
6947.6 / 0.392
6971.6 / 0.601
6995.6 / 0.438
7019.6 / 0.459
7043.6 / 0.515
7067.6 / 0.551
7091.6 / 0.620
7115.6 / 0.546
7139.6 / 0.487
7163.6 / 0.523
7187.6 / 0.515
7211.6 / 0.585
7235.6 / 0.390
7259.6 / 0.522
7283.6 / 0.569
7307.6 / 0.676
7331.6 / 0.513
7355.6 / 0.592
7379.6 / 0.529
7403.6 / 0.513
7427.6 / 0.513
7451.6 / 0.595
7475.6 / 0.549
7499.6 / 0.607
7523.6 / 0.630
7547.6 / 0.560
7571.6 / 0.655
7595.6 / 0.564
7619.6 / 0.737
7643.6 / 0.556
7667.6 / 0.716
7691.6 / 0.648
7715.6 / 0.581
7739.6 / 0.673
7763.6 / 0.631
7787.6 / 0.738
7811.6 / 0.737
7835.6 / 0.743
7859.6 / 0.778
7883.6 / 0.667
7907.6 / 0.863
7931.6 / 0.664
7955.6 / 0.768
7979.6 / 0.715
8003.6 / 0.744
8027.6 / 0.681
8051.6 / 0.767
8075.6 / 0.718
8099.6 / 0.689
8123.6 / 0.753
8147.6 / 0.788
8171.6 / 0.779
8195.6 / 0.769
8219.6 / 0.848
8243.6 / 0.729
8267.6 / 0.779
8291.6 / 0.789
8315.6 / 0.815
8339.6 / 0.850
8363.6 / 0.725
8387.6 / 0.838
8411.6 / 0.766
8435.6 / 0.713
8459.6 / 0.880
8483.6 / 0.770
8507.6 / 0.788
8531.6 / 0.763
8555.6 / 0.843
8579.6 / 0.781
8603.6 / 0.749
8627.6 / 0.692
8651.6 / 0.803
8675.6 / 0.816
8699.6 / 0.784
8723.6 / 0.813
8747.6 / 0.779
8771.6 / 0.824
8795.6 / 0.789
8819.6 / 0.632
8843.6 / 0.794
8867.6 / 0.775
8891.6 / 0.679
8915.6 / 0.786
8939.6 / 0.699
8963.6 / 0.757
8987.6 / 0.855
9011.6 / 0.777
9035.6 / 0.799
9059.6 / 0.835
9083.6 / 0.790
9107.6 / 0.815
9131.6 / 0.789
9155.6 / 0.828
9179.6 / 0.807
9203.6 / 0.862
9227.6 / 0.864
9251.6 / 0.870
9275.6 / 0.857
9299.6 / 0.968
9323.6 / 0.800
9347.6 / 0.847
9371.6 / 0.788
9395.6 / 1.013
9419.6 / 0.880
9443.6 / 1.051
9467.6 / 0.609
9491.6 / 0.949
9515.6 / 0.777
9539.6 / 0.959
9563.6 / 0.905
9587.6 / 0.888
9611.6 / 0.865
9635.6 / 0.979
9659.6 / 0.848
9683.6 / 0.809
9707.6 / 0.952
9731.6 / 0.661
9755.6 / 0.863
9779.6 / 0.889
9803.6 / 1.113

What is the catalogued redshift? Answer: 0.73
